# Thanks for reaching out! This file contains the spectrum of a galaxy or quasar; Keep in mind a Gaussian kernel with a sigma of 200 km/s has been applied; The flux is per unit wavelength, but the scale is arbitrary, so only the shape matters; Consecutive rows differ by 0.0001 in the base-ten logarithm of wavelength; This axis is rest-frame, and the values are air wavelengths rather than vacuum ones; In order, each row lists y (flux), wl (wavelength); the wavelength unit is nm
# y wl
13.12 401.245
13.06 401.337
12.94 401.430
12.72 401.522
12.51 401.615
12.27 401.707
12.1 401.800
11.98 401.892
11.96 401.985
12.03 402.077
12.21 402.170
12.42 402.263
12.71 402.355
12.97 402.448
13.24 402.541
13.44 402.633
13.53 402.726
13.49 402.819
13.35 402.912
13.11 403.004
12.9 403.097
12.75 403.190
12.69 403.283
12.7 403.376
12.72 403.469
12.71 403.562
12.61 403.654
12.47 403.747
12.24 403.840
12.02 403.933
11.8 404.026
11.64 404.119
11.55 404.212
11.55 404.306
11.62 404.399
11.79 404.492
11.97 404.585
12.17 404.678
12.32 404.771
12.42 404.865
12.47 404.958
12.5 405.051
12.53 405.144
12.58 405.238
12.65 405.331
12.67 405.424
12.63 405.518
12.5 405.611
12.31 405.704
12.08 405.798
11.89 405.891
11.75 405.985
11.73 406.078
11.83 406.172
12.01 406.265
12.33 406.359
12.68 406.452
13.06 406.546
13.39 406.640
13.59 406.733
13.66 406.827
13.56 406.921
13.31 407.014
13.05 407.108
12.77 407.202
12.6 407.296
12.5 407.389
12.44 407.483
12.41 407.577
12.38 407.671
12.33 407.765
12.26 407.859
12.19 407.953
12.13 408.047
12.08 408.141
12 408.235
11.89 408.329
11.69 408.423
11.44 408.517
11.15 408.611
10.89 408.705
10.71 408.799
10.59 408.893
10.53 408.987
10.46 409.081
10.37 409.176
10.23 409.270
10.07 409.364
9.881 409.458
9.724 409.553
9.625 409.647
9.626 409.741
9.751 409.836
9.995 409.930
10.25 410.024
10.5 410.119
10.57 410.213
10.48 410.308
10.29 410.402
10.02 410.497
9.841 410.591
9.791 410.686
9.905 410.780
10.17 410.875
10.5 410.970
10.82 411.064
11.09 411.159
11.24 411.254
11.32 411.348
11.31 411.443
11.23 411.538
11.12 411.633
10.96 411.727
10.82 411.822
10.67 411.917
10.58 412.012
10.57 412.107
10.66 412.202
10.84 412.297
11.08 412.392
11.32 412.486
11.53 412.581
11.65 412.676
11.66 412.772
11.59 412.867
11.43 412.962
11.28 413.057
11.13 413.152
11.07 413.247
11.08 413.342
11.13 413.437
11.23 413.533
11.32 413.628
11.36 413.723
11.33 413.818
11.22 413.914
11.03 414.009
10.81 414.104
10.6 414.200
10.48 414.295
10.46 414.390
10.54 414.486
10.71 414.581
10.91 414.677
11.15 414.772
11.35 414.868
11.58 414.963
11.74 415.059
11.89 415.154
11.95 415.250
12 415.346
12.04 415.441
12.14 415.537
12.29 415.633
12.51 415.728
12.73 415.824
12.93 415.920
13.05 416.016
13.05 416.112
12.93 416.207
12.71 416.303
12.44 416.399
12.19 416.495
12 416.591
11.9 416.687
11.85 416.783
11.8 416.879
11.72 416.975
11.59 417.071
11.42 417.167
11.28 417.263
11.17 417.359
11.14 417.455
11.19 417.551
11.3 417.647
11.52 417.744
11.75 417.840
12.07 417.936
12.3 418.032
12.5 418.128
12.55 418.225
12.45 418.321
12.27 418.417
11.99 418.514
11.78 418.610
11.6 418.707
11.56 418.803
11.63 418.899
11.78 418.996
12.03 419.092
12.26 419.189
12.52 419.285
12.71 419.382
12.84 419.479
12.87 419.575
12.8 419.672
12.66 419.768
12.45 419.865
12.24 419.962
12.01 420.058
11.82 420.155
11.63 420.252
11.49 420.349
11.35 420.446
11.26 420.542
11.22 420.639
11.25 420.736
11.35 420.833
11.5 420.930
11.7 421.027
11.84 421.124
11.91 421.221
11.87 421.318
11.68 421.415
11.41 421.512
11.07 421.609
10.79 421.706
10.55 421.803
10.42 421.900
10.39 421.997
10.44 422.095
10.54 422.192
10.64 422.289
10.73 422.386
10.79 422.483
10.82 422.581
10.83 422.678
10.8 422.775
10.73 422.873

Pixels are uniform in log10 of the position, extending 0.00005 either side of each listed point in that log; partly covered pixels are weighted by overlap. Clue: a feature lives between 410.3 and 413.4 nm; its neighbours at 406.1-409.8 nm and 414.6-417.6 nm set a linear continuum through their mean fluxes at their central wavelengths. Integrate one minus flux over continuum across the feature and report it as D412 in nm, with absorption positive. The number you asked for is 0.25 nm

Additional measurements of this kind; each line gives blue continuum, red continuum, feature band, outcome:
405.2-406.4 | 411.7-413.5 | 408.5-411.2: 0.29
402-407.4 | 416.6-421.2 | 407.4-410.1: 0.29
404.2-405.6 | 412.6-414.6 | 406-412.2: 0.22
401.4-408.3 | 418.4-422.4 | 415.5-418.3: -0.06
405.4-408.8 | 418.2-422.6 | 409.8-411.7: 0.25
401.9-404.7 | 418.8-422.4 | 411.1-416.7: 0.22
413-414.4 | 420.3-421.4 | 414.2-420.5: -0.35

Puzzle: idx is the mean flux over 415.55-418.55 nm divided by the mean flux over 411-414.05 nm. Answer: 1.08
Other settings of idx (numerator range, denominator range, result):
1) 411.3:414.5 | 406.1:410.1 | 0.95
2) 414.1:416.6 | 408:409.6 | 1.08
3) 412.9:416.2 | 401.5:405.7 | 0.93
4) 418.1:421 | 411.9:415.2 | 1.08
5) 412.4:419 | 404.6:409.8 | 0.98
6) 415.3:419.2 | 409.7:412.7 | 1.13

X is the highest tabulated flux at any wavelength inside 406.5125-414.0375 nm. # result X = 13.66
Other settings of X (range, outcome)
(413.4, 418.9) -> 13.05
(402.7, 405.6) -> 13.53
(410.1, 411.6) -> 11.32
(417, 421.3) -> 12.87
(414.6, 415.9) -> 12.73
